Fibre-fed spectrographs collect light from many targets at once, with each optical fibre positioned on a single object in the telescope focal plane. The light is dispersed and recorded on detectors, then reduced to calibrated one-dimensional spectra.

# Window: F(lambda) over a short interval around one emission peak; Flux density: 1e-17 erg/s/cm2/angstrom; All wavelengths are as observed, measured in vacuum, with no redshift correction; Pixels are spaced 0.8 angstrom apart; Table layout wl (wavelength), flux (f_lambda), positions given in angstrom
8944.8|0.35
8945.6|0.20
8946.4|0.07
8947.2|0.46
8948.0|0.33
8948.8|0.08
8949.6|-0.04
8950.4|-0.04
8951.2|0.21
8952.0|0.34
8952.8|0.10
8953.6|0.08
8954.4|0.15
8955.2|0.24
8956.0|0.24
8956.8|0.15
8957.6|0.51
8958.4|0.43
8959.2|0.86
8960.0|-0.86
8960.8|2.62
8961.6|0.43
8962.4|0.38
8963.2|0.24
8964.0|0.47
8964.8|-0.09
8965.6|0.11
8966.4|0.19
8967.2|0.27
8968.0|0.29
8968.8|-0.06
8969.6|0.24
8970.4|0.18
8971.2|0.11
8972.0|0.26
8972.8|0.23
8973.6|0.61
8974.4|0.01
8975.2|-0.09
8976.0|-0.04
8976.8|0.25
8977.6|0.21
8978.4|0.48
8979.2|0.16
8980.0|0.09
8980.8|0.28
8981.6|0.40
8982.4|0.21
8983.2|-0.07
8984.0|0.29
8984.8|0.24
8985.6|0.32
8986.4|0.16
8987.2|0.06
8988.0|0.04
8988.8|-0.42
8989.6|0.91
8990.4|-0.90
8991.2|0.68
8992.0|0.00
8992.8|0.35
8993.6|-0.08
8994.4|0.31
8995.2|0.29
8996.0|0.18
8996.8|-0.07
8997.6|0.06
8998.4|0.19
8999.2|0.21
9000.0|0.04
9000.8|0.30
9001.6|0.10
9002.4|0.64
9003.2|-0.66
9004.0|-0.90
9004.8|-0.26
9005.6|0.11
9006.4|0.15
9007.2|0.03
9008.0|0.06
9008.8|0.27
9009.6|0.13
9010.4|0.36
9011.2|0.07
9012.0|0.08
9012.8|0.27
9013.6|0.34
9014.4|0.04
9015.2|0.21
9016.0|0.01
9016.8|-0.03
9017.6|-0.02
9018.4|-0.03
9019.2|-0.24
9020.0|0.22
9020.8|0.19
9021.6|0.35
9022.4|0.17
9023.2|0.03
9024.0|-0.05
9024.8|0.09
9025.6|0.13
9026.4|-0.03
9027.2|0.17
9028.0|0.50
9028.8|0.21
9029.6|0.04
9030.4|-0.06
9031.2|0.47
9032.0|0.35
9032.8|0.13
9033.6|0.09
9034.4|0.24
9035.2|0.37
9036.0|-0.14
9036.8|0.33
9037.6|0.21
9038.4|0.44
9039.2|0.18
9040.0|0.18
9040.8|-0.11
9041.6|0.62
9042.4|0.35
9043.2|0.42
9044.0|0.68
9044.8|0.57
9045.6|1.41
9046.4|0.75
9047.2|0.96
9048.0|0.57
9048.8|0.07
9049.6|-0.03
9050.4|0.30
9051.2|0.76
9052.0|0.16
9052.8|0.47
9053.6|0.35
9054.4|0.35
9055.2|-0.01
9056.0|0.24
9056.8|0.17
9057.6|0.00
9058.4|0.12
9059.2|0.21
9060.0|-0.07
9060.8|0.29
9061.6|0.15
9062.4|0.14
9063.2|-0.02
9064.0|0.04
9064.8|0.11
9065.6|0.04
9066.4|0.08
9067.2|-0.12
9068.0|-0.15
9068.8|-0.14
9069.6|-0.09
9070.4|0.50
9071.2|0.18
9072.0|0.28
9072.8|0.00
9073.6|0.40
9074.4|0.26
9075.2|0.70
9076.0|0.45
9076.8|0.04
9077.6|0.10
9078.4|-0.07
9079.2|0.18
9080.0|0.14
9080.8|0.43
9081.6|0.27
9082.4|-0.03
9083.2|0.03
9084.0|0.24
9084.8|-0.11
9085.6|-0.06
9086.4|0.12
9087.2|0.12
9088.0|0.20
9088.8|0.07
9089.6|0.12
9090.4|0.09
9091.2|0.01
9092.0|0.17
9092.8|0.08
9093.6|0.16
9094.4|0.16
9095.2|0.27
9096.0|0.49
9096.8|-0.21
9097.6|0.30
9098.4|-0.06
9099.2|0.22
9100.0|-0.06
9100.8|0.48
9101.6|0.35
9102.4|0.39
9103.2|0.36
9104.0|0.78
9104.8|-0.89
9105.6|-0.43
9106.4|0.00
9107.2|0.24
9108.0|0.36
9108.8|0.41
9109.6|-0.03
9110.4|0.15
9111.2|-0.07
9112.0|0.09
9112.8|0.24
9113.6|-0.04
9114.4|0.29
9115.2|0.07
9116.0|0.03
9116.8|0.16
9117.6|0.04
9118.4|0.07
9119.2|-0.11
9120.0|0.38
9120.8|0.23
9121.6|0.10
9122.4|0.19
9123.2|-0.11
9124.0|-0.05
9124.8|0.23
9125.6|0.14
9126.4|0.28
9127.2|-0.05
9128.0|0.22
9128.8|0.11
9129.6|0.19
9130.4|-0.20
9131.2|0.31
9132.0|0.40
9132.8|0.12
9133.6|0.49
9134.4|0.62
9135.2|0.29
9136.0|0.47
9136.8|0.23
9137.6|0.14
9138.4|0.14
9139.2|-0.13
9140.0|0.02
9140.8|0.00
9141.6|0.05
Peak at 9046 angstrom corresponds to H-beta 4861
